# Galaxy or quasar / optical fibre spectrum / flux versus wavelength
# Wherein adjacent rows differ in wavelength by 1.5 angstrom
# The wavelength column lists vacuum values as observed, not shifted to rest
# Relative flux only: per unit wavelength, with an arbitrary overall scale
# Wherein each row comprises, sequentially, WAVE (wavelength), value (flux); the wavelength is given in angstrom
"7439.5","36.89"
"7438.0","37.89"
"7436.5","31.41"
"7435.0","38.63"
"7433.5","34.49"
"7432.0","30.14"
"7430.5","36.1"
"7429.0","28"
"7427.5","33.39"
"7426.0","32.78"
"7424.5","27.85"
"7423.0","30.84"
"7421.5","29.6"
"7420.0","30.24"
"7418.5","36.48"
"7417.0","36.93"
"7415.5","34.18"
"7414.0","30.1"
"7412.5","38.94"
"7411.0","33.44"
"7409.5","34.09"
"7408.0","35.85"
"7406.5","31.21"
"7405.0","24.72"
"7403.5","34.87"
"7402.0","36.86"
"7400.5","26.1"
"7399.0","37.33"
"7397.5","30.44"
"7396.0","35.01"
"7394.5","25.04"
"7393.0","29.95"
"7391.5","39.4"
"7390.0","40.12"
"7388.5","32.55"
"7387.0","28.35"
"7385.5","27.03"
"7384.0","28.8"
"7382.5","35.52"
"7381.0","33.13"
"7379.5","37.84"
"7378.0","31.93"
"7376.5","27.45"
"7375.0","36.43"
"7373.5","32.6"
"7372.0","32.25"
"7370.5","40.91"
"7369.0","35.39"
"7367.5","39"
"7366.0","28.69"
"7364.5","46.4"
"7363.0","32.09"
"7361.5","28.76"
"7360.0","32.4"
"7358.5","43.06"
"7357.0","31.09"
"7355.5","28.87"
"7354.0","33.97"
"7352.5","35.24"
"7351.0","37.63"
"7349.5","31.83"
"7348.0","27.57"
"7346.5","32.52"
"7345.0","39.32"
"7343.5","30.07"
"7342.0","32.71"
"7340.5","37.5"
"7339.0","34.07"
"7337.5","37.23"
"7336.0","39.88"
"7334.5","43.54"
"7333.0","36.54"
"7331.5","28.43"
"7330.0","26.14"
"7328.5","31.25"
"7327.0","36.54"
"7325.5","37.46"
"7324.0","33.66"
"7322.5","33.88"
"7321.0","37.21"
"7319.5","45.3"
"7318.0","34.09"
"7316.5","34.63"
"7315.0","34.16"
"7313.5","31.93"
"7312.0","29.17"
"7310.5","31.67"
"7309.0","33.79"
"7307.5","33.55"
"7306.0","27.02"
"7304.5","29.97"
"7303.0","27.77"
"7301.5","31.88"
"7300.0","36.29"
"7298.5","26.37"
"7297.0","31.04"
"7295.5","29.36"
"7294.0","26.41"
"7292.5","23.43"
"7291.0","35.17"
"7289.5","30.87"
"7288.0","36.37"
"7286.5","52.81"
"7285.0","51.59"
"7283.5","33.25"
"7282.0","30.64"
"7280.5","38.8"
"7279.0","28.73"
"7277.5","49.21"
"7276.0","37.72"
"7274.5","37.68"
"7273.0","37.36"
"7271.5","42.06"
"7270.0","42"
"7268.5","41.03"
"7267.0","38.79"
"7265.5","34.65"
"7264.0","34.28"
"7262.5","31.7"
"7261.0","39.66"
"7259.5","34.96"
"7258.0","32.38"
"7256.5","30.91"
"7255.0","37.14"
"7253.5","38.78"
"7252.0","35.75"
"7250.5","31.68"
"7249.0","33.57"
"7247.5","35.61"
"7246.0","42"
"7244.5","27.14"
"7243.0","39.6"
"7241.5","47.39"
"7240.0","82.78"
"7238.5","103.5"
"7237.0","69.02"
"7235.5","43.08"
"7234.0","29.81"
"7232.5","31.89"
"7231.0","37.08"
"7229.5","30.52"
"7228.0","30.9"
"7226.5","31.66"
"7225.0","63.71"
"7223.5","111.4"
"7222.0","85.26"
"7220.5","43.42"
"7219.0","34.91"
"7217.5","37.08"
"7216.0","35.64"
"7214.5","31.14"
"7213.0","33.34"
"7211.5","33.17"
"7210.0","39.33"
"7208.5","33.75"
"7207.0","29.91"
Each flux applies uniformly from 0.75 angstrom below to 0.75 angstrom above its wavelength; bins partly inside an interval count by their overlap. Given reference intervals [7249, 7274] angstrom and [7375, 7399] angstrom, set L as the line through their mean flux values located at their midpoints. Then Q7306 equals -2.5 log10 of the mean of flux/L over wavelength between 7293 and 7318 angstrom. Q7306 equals 0.13 mag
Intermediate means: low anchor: 36.4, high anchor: 32.5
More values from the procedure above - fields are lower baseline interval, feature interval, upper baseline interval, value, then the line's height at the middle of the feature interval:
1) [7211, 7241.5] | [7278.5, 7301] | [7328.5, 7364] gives 0.22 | 41.5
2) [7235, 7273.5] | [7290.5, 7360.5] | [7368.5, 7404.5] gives 0.13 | 37.5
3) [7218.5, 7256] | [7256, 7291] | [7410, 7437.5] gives 0.19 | 45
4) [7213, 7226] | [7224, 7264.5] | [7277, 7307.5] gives 0.12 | 46.8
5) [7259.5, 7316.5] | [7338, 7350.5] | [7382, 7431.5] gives 0.01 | 33.7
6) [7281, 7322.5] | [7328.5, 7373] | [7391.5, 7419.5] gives -0.04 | 33.3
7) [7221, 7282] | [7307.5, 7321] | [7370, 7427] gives 0.13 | 39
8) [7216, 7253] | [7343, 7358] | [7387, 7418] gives 0.15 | 37.8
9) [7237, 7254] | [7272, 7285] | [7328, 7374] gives 0.17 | 43.9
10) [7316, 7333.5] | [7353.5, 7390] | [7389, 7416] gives 0.00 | 33.7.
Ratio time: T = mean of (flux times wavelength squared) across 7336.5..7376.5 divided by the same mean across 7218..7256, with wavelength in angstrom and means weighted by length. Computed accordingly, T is 0.75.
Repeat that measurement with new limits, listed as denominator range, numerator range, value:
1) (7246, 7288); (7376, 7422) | 0.90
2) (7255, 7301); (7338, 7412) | 0.96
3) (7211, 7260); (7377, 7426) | 0.77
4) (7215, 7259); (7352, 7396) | 0.76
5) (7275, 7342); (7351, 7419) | 1.00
